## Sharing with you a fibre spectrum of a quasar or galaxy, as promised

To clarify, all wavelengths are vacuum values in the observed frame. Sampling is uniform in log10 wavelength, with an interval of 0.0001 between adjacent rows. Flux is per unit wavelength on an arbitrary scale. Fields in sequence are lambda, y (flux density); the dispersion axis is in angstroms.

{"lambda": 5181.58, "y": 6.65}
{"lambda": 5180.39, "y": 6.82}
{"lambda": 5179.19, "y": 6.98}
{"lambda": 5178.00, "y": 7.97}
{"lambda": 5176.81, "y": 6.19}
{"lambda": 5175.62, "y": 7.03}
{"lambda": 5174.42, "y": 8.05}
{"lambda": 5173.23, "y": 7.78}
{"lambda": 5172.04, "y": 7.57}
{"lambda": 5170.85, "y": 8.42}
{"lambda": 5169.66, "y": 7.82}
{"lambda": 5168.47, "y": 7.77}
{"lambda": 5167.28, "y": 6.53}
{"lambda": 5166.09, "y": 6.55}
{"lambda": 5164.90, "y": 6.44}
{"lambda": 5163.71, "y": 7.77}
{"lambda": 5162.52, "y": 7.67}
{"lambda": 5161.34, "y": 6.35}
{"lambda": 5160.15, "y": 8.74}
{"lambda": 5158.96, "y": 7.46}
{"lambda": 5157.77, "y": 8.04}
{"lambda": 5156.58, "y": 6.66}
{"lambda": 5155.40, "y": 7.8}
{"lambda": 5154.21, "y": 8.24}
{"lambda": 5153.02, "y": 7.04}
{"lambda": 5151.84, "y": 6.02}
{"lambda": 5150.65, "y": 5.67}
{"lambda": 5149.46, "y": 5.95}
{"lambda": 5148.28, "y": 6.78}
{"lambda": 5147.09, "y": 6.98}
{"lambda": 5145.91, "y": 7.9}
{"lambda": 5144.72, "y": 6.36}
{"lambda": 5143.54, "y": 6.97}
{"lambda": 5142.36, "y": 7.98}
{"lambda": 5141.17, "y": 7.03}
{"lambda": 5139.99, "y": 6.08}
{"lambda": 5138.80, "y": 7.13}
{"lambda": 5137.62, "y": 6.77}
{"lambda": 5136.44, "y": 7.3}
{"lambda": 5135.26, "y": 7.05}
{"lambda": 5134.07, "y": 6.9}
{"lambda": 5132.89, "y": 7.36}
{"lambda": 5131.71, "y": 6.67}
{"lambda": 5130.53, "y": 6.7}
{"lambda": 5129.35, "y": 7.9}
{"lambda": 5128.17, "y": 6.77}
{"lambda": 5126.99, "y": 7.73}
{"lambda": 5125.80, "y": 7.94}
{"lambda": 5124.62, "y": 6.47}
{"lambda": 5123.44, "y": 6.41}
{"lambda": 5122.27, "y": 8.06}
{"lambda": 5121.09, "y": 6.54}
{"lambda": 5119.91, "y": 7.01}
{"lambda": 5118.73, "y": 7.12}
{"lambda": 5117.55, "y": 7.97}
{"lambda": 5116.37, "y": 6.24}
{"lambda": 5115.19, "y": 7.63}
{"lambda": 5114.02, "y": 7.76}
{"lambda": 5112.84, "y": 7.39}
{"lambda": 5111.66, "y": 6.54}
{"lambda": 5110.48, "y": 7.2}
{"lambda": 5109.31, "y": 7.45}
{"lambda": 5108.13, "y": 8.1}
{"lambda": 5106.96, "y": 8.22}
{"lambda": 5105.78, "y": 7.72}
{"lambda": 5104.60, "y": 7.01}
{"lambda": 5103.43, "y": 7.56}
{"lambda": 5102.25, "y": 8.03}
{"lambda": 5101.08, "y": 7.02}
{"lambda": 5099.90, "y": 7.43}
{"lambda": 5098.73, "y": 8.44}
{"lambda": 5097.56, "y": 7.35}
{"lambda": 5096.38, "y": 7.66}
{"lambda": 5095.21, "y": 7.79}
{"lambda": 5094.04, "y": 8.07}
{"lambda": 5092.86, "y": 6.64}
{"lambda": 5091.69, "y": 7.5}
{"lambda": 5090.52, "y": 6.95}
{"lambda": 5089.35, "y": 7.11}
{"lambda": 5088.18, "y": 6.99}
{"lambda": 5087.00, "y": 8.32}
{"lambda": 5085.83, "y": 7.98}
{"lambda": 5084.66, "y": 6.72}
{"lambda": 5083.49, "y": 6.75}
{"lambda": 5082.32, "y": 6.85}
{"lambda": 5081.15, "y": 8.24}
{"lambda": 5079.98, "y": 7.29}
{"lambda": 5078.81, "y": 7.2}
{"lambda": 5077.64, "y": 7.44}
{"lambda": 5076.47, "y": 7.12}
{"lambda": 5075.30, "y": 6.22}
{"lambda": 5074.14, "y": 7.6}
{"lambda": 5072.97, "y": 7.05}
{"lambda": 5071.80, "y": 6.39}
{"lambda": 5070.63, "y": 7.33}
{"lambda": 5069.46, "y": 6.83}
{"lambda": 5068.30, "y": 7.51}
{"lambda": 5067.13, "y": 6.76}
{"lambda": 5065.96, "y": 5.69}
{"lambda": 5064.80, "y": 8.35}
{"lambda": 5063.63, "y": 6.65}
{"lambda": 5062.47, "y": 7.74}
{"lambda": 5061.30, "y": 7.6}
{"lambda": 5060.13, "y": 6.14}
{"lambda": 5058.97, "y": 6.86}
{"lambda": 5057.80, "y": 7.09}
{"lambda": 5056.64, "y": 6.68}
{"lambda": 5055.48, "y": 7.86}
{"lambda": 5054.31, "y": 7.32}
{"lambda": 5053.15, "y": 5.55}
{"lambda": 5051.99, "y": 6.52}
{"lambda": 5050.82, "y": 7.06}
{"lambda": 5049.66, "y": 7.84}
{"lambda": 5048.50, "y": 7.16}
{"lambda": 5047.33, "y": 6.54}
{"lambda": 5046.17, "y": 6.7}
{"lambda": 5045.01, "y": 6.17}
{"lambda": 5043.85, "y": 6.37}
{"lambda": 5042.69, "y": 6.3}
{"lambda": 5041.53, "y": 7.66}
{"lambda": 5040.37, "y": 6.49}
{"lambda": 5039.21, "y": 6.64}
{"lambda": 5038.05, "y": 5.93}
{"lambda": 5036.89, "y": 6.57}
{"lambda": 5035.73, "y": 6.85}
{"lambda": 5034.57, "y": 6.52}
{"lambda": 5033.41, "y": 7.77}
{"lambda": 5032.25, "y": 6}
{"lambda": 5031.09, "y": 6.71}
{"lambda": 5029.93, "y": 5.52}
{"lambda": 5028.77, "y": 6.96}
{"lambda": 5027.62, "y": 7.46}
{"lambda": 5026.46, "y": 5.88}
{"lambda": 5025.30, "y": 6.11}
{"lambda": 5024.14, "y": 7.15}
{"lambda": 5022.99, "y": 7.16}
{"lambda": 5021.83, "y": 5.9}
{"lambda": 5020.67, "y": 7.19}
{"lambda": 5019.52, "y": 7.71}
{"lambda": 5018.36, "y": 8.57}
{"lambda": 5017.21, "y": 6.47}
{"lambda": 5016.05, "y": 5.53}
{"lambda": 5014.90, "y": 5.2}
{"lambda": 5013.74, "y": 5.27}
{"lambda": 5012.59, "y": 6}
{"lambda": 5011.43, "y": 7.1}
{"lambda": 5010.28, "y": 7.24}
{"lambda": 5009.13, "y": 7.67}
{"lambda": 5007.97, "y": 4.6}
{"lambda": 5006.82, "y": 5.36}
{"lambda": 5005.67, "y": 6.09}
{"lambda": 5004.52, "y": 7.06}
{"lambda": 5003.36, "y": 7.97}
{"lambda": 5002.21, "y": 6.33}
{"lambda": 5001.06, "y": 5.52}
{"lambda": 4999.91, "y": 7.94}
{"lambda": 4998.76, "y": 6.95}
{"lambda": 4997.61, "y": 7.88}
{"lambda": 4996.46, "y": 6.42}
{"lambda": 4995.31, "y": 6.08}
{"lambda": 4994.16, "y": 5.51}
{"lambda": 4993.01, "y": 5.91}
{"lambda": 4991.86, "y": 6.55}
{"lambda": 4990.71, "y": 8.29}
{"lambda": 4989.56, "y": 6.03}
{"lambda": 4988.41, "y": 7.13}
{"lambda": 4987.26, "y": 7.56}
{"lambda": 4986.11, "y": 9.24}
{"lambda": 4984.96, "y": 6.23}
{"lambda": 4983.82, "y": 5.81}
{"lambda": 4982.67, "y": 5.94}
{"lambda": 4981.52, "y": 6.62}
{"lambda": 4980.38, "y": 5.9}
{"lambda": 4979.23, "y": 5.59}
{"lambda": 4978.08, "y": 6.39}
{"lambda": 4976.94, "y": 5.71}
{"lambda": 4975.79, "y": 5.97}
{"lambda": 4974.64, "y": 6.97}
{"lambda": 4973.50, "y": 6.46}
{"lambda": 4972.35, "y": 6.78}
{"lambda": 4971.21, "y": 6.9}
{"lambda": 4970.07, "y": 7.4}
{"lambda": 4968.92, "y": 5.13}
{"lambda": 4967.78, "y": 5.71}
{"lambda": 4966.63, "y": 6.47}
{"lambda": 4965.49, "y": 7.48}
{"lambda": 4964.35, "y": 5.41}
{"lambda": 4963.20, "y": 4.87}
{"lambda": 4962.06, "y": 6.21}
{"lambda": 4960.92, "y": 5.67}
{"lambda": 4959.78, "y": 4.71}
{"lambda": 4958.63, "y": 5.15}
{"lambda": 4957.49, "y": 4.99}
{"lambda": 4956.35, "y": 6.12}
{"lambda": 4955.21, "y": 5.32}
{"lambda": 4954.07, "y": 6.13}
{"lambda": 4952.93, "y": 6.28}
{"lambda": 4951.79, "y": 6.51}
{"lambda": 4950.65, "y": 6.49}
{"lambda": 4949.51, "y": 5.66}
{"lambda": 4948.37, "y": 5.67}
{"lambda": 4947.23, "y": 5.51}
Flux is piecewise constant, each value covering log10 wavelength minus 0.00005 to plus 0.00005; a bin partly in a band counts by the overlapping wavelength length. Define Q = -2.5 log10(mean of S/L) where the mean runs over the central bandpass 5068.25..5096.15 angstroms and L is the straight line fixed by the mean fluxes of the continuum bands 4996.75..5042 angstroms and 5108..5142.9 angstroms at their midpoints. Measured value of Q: -0.05 mag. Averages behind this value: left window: 6.64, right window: 7.16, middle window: 7.25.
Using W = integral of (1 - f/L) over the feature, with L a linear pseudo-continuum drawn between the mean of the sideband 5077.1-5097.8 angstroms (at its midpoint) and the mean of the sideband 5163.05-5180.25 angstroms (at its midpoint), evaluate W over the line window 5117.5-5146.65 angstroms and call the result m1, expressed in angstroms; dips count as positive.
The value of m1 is 1.0 angstroms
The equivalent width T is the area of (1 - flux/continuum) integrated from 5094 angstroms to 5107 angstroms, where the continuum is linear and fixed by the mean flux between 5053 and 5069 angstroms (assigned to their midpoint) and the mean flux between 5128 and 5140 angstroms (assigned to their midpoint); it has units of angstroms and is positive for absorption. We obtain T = -1.2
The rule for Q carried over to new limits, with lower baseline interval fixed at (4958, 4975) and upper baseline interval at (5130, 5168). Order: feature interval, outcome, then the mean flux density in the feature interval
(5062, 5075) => -0.07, 7.06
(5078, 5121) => -0.10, 7.41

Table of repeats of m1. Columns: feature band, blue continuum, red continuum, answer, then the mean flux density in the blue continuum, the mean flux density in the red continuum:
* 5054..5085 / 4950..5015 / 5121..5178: -1.5 angstroms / 6.33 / 7.17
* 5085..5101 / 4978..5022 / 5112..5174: -1.3 angstroms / 6.59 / 7.18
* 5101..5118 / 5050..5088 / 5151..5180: -0.6 angstroms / 7.09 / 7.35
